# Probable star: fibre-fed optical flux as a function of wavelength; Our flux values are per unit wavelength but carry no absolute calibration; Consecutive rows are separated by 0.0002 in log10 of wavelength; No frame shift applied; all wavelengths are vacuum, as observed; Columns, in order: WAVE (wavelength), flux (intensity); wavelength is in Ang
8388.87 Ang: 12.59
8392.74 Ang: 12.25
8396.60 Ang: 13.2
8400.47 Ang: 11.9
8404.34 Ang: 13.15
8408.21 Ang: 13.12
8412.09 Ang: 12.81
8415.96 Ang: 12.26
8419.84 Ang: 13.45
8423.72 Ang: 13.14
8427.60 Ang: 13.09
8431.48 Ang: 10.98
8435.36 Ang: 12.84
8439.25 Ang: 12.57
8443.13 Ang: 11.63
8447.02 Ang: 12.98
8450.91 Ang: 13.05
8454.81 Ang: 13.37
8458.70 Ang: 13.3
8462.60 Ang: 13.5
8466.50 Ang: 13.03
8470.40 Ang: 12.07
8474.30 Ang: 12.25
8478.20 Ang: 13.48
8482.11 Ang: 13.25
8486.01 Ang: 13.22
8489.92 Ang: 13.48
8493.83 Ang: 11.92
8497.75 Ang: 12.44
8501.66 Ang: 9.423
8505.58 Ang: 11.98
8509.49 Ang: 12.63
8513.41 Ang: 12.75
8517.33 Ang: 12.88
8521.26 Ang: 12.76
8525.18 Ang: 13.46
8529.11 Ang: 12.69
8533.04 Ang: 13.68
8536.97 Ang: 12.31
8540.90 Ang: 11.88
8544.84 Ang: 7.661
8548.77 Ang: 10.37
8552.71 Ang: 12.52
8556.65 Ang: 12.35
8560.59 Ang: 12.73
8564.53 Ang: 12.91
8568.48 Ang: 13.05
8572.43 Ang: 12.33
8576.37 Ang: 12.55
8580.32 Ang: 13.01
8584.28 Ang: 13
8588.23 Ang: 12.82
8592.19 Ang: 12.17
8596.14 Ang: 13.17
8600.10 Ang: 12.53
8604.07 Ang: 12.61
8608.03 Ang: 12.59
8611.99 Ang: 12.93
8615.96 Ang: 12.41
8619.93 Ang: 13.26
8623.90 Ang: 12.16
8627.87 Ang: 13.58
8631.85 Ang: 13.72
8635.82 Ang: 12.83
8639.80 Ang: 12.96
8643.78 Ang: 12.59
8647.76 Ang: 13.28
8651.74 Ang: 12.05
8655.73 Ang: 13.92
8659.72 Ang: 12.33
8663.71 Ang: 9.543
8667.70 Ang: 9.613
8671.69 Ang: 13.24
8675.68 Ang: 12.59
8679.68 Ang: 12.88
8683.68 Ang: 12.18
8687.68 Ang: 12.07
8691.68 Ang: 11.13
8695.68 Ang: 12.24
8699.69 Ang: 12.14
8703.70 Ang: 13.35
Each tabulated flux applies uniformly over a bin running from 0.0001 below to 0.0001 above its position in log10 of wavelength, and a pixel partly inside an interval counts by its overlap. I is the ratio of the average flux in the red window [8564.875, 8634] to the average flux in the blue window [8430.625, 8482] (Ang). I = 1.0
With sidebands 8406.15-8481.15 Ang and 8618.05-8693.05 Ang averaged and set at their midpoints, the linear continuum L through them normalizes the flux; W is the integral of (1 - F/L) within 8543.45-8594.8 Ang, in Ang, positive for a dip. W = 1.6 Ang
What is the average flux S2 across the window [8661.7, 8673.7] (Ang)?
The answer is 10.8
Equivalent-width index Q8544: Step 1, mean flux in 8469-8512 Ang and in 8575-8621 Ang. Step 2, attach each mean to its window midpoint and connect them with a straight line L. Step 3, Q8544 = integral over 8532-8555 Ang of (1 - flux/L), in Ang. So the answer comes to 2.27 Ang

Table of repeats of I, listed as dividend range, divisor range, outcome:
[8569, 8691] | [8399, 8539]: 0.99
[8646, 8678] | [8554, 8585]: 0.95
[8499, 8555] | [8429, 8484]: 0.94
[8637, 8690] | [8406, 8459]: 0.96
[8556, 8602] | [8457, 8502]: 1.00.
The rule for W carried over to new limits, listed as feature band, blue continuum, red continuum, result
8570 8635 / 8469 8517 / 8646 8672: -3.9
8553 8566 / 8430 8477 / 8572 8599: 0.1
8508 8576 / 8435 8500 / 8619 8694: 2.0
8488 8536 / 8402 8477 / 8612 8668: 0.7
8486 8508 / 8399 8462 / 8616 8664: 1.3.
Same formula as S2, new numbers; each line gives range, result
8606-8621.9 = 12.8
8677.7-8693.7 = 12.1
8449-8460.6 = 13.2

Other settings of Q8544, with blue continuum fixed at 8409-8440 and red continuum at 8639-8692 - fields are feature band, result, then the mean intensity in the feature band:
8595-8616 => -0.7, 12.7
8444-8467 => -1.0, 13.1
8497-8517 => 1.0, 11.9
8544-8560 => 1.7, 11.1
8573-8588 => -0.5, 12.8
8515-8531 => -0.6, 12.9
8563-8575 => -0.4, 12.7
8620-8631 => -0.7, 13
